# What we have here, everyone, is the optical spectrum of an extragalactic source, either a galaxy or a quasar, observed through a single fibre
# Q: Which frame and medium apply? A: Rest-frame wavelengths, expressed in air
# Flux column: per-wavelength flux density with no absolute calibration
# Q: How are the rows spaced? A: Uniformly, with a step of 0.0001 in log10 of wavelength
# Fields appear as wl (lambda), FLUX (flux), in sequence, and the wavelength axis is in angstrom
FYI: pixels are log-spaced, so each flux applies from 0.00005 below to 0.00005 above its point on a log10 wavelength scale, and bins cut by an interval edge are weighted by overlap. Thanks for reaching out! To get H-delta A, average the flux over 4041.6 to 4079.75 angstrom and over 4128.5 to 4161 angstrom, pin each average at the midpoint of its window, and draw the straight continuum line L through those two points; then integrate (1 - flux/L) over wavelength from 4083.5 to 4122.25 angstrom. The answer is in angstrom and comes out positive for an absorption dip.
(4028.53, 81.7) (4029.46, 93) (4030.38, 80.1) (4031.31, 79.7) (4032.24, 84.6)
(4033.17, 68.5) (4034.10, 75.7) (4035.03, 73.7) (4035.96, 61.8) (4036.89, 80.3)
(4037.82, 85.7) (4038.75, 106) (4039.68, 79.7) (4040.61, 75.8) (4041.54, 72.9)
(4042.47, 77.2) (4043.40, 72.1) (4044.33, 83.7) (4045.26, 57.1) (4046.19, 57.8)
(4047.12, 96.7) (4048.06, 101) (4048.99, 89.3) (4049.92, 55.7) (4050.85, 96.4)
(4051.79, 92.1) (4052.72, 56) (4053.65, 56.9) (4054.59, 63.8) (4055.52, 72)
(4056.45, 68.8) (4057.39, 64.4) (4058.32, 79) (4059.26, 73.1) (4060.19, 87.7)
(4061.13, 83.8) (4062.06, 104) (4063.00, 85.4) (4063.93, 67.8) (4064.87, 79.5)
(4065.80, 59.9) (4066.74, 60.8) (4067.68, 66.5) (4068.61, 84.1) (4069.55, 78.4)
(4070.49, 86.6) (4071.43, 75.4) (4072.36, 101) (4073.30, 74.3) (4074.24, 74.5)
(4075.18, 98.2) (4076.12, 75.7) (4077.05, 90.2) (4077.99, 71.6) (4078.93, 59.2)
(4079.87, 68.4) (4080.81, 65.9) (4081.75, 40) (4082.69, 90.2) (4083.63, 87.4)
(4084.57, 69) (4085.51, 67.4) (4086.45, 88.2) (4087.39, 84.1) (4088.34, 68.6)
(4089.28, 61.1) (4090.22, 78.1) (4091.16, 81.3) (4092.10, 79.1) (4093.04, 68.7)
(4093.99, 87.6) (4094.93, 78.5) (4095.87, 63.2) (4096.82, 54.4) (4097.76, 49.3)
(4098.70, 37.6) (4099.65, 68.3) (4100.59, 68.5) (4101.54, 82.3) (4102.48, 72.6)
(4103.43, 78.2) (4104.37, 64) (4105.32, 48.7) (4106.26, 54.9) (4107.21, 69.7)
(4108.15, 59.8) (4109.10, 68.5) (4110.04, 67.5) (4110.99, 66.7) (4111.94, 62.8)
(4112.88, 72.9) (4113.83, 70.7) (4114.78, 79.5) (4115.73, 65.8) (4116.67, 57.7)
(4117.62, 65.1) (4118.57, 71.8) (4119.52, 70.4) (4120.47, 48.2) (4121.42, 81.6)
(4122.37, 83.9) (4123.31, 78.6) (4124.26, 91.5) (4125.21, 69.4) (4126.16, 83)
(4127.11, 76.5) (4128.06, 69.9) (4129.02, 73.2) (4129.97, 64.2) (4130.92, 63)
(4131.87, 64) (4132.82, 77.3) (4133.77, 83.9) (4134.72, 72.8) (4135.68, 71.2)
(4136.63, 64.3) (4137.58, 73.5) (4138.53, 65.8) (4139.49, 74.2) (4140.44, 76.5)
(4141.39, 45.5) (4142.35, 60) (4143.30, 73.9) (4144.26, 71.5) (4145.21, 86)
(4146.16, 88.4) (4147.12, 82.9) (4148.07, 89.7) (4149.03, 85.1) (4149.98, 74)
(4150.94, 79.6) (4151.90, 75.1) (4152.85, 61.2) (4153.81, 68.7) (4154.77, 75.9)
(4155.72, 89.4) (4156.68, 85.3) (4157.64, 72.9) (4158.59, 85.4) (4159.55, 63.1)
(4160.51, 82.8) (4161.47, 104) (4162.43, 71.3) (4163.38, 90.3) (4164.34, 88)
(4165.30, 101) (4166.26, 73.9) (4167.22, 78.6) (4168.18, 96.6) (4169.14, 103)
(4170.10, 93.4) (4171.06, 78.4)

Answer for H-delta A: 3.5 angstrom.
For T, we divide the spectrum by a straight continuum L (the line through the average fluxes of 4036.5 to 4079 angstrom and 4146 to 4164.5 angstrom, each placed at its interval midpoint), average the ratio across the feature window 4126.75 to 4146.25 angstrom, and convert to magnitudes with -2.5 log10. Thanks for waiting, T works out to 0.13 mag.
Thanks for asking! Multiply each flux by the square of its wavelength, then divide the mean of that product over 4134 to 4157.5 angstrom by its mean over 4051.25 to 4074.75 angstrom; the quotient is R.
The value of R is 1.02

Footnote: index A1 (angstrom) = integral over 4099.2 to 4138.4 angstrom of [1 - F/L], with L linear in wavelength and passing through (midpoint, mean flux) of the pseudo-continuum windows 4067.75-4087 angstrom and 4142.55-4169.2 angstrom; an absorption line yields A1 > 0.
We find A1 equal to 4.60 angstrom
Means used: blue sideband 77.1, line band 70.1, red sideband 81.5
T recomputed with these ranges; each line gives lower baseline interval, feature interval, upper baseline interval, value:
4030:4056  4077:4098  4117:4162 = 0.06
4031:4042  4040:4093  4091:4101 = -0.05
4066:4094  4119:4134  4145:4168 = 0.08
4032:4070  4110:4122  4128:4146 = 0.06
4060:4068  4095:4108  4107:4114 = 0.10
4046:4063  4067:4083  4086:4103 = -0.03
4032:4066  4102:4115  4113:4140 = 0.10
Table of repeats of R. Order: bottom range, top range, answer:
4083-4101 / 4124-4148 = 1.06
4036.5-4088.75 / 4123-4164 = 1.02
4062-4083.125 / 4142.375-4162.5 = 1.08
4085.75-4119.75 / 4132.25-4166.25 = 1.16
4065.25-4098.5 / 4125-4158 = 1.03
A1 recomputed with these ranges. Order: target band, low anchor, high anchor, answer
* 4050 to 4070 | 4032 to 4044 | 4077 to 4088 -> 0.1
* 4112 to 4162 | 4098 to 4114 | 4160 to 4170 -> 2.2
